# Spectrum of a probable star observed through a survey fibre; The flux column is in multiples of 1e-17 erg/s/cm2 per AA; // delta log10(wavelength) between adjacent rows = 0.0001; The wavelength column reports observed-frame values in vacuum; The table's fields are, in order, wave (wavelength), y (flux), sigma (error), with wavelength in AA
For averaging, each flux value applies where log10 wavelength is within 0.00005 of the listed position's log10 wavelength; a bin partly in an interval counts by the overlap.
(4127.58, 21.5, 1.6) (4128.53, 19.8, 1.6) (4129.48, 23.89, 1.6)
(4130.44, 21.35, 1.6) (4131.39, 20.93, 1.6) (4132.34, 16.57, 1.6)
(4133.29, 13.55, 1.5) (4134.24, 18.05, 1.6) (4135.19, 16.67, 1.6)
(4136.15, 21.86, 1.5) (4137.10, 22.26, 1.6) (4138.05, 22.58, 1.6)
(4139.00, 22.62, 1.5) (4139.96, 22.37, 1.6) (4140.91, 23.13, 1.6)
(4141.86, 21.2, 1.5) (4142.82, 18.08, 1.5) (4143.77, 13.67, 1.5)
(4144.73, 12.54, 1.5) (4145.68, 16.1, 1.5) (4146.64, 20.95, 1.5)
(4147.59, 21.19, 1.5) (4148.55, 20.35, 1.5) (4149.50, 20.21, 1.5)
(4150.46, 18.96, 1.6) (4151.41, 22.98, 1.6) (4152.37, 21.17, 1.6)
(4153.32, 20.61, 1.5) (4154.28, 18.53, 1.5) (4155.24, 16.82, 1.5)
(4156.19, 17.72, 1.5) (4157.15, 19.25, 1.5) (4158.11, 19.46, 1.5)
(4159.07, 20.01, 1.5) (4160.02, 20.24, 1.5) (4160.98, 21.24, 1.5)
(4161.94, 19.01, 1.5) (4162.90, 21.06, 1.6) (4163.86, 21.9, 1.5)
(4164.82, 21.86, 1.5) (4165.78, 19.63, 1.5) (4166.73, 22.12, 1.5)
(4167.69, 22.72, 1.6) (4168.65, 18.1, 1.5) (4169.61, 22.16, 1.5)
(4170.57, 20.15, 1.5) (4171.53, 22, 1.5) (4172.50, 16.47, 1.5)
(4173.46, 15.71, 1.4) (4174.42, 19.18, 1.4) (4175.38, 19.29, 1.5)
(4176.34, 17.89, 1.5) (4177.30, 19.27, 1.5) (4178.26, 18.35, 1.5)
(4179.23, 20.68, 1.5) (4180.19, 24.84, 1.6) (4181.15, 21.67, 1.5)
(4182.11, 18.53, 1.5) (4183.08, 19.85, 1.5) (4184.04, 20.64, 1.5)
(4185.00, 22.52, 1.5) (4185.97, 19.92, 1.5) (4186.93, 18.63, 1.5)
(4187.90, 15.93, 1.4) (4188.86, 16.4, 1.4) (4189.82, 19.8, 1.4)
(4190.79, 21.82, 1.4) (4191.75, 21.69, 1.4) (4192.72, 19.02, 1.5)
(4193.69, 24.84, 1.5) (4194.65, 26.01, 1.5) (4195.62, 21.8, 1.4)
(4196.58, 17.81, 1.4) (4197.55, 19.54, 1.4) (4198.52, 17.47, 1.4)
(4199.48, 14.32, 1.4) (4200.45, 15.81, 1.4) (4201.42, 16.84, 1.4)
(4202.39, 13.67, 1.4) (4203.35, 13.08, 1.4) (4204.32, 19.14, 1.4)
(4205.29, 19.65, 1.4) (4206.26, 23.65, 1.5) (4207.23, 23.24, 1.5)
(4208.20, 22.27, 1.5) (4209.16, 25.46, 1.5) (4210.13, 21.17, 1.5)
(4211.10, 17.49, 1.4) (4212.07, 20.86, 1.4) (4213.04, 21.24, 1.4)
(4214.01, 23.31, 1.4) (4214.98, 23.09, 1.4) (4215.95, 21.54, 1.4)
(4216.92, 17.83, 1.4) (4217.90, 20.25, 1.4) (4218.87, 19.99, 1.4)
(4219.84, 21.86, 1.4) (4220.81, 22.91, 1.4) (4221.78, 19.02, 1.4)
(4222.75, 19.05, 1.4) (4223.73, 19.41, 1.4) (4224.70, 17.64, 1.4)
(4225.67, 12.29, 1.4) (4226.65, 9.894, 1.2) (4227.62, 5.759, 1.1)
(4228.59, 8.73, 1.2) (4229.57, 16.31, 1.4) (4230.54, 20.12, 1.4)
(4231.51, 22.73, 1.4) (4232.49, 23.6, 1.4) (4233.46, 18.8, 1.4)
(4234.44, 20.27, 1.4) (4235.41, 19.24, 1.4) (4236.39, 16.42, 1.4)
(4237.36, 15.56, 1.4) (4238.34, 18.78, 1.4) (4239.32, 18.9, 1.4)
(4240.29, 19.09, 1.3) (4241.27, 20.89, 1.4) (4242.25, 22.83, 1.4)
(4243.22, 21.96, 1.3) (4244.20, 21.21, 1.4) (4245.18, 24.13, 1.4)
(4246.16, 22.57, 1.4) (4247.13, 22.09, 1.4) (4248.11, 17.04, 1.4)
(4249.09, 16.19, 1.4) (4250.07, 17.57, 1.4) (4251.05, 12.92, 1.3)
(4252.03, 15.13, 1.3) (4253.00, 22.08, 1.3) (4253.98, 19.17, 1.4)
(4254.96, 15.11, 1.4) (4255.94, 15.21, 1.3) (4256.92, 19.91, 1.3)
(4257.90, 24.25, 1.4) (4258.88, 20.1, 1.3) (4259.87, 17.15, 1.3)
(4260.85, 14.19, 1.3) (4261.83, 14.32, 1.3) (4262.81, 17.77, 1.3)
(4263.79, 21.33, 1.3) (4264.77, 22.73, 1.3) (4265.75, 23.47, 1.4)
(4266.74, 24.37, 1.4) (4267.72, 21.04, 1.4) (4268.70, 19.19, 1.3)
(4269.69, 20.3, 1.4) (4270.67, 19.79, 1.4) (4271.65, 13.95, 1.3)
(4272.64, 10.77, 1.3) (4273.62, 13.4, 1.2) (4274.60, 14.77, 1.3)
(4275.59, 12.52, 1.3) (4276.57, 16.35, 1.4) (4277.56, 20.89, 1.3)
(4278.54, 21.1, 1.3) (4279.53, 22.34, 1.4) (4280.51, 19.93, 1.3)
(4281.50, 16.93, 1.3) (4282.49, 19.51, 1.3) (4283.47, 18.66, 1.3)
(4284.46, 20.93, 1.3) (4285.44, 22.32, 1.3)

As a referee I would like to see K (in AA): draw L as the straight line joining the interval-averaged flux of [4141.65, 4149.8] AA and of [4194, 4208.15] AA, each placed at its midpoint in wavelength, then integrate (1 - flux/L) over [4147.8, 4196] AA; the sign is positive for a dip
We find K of -4.4 AA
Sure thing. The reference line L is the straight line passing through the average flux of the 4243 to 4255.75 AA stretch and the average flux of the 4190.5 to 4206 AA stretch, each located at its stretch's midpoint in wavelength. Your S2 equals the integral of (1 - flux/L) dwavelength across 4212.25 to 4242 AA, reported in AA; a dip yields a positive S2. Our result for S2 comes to 0.55 AA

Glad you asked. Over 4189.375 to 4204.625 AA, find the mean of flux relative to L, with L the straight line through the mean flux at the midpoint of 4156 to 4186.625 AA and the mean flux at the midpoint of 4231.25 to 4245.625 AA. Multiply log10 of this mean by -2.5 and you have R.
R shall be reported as 0.07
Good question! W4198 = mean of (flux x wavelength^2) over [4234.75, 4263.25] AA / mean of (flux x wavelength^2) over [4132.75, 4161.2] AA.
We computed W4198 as 1.01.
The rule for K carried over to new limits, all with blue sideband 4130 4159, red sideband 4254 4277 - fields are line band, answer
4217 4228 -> 0.7 AA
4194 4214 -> -1.1 AA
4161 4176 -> -0.8 AA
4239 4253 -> -1.1 AA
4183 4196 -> -1.2 AA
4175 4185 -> -0.7 AA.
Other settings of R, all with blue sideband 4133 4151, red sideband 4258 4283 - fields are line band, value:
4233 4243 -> -0.03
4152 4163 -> -0.02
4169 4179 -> 0.00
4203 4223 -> -0.11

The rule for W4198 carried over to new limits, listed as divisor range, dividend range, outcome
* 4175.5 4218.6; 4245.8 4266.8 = 0.96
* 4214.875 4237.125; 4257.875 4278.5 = 1.03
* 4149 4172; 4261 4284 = 0.96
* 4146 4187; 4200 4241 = 0.96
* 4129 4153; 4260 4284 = 0.99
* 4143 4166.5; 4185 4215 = 1.04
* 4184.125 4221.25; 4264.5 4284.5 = 0.96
